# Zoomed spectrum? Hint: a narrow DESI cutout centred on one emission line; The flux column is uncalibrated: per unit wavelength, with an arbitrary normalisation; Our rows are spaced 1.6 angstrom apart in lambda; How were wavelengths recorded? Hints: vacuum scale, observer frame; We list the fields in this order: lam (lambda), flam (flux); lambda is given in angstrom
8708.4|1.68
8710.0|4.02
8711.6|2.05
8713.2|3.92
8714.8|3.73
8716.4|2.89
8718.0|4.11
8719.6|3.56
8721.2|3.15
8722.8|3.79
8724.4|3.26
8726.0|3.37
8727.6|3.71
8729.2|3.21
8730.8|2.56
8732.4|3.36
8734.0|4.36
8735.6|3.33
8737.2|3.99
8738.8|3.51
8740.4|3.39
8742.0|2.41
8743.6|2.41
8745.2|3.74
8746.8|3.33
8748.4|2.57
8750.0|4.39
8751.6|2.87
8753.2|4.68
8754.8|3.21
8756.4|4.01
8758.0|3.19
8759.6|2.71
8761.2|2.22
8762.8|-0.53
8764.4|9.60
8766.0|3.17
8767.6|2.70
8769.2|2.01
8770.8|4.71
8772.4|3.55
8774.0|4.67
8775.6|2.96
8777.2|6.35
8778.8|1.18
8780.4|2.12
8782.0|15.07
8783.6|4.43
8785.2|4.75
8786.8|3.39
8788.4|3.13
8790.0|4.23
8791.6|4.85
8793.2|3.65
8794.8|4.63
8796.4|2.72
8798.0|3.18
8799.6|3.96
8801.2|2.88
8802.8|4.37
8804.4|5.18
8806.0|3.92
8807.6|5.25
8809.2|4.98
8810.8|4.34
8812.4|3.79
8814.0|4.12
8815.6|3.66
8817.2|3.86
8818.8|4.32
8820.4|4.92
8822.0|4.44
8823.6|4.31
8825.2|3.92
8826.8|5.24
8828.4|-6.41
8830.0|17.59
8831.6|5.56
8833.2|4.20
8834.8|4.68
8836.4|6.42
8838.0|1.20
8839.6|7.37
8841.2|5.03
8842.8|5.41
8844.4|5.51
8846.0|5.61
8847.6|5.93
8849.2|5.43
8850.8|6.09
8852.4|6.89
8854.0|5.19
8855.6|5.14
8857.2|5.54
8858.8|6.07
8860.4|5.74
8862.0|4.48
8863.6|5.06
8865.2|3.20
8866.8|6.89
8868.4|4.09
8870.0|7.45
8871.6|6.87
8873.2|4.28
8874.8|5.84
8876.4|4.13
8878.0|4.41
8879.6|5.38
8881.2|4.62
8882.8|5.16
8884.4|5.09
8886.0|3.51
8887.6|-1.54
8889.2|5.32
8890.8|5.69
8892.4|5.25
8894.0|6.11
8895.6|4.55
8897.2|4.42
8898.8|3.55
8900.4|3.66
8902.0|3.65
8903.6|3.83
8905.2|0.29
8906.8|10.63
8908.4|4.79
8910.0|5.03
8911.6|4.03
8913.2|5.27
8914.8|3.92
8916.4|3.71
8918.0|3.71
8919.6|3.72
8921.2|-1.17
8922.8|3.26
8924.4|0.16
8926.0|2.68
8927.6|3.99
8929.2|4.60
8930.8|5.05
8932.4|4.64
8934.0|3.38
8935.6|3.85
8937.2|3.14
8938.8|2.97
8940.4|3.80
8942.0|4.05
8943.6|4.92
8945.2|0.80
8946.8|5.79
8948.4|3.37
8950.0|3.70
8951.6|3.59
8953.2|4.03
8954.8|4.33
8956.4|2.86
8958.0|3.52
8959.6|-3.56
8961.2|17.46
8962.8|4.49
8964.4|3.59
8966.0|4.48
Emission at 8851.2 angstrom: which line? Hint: Mg II 2798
